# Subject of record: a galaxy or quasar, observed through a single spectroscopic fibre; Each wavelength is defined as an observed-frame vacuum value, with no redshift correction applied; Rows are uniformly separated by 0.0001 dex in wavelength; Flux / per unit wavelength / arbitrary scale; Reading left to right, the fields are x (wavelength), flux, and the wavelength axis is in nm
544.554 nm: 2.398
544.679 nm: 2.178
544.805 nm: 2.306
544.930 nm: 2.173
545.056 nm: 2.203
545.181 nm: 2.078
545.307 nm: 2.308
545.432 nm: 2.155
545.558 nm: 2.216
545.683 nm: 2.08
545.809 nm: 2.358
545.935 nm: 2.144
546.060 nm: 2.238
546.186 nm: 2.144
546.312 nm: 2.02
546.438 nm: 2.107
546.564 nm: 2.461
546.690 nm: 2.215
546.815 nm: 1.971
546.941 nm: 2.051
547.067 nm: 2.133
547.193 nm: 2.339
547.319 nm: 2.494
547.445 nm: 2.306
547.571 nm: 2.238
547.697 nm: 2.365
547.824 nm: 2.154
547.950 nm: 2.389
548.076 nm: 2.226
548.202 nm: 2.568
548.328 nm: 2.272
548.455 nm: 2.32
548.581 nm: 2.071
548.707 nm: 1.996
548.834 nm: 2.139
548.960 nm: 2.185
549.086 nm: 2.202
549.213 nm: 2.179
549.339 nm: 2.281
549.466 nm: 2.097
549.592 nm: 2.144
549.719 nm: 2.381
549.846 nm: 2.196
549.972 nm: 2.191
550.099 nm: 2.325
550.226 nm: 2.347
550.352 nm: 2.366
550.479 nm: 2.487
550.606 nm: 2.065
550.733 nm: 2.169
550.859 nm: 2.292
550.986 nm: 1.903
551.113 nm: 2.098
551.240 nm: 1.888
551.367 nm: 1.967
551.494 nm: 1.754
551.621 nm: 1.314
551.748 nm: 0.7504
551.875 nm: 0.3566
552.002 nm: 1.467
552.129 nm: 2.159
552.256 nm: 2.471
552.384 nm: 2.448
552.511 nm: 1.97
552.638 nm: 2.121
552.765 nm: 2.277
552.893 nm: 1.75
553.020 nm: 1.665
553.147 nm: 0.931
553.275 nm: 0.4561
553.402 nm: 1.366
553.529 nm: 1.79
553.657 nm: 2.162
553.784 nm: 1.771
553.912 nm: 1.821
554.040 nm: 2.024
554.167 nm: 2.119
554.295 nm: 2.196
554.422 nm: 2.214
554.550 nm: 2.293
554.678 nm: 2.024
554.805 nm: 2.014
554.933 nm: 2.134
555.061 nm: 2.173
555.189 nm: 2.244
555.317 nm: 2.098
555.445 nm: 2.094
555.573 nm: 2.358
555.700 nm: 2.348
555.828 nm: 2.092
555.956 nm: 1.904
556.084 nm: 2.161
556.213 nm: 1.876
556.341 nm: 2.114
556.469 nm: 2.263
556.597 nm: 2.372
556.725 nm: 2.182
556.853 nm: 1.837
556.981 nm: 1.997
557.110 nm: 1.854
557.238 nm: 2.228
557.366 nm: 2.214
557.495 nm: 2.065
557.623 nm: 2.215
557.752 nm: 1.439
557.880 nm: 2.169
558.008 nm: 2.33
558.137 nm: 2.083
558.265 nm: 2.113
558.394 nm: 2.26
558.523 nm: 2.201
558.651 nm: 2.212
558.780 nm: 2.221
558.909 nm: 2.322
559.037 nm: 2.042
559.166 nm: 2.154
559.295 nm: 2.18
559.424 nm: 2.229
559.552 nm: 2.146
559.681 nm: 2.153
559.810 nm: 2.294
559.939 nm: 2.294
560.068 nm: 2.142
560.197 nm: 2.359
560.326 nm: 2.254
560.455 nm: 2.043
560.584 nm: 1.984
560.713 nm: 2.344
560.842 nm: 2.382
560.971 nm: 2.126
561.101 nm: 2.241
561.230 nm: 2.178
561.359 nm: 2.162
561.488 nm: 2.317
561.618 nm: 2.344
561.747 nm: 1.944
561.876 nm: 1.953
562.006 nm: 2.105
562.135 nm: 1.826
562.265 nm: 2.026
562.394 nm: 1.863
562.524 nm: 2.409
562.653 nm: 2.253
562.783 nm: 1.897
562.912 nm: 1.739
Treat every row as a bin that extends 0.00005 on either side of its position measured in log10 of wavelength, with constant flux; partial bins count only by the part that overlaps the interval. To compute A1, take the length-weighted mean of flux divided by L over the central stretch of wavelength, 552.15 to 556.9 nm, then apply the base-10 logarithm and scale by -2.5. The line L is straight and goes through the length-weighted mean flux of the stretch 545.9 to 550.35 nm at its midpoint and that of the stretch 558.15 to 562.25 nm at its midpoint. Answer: 0.10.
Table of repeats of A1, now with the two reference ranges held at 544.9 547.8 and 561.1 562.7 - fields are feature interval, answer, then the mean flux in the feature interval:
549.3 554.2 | 0.150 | 1.9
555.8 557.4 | 0.035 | 2.08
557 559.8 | 0.002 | 2.14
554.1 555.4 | 0.005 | 2.15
